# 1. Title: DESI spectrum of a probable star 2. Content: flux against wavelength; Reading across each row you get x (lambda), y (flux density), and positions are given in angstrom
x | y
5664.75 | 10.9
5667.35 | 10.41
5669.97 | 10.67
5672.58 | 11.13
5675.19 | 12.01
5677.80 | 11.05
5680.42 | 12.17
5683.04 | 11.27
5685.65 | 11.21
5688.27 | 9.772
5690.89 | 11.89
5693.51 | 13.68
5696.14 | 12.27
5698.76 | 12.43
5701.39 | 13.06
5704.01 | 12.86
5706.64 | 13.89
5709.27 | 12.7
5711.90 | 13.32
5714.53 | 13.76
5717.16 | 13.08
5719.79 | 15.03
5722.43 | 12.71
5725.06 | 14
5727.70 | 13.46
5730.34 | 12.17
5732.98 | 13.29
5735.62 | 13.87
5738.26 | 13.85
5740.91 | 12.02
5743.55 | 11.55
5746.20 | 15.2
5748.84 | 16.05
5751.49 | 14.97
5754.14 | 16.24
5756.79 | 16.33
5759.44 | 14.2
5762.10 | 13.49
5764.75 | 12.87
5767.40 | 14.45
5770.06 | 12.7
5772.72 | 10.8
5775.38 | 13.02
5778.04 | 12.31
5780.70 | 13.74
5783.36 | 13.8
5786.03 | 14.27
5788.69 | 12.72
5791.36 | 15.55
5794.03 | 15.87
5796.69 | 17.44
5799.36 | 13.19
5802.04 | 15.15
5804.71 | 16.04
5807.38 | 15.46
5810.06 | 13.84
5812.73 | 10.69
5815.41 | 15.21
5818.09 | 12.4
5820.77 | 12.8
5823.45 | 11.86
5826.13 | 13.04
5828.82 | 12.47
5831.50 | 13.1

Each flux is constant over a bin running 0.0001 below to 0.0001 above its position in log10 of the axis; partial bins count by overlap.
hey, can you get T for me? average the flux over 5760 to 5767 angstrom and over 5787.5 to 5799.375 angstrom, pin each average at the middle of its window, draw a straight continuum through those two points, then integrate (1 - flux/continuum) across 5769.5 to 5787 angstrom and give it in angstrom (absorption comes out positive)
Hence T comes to 1.70 angstrom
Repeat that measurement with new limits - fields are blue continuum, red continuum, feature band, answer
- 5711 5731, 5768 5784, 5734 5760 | -2.5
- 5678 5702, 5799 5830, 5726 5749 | -1.6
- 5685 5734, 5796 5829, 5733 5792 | -1.9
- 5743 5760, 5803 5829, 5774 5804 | -0.4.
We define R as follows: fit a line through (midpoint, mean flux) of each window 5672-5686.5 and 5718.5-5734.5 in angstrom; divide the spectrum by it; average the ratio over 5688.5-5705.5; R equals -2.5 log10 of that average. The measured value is -0.03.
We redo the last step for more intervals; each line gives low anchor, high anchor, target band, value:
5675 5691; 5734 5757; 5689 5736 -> -0.037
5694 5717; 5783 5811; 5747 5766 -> -0.062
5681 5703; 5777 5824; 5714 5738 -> -0.072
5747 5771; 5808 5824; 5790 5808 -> -0.155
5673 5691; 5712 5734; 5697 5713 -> -0.045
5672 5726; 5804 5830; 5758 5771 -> -0.050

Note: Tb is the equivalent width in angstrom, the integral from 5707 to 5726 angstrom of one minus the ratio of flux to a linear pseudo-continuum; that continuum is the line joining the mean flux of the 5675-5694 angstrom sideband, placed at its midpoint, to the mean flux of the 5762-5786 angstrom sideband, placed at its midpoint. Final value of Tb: -2.3 angstrom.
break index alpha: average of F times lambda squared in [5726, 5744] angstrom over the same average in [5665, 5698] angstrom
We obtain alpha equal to 1.2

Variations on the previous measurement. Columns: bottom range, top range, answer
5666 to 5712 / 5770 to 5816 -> 1.21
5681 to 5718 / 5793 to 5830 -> 1.16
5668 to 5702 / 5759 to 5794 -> 1.19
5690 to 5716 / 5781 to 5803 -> 1.17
